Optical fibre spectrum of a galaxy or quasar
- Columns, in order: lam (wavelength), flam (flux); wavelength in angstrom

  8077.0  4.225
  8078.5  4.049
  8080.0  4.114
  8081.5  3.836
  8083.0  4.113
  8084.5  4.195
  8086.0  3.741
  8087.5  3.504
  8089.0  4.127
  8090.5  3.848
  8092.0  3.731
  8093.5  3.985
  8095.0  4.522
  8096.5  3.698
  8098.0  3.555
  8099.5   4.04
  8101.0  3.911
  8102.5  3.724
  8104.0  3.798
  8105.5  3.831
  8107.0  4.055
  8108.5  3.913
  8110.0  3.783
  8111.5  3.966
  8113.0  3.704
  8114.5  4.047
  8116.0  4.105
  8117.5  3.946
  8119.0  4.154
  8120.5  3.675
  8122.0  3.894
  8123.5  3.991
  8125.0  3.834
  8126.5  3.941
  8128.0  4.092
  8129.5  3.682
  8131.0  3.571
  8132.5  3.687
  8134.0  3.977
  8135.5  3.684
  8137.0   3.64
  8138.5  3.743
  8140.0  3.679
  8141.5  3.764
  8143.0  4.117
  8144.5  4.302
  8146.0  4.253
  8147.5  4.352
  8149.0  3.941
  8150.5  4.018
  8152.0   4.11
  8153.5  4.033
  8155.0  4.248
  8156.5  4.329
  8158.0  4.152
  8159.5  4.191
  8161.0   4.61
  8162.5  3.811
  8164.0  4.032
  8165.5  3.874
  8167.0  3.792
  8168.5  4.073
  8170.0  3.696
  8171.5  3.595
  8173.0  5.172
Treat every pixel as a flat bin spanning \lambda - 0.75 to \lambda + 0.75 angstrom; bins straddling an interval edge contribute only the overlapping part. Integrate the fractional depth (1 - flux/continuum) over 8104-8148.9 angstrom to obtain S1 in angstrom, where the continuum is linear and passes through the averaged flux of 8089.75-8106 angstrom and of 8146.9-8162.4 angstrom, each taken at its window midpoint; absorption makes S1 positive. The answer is 1.3 angstrom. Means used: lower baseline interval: 3.88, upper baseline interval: 4.18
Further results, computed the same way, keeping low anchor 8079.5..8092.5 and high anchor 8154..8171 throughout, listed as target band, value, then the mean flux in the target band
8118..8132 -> 0.43 angstrom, 3.87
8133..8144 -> 0.57 angstrom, 3.81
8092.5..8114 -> 0.30 angstrom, 3.89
